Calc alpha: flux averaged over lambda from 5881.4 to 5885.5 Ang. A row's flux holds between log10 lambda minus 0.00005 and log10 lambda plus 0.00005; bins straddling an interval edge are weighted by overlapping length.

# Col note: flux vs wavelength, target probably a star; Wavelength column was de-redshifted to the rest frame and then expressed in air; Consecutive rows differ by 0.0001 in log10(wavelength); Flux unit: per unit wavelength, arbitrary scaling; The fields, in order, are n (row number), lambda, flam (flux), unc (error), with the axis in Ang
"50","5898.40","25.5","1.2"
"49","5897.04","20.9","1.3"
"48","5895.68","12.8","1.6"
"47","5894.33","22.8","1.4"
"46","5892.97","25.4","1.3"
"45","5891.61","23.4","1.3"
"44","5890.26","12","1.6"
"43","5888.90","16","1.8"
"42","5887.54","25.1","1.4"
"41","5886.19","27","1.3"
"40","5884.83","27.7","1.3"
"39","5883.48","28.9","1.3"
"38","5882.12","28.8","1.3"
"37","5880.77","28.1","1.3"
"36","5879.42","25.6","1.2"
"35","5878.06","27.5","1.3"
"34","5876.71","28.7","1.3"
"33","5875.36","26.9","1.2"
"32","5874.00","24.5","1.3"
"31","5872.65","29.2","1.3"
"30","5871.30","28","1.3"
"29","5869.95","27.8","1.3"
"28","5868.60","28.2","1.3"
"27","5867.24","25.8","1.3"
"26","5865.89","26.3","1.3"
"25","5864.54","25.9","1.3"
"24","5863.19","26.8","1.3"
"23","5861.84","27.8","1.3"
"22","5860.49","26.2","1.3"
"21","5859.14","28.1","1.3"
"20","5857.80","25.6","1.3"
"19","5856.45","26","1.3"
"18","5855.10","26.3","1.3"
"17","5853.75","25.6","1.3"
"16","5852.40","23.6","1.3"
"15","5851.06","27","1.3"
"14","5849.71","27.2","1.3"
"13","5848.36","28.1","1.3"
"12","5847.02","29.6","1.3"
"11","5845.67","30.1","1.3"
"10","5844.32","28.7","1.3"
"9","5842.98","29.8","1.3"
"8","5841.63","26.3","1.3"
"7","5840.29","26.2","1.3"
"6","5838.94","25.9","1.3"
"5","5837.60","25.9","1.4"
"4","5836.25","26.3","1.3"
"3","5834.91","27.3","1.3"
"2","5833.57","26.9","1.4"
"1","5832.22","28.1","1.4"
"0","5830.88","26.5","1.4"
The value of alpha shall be 28.5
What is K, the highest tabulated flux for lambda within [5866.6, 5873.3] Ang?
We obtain 29.2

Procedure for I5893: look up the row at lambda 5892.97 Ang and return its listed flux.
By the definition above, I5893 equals 25.4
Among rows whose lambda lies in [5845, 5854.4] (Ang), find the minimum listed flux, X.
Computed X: 23.6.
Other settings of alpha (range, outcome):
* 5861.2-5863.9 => 27.3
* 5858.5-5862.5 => 27.4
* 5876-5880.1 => 27.3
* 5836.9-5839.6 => 25.9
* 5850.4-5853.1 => 25.3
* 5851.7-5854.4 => 24.7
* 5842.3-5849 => 29.3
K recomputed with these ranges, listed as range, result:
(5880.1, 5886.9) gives 28.9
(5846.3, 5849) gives 29.6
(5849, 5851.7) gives 27.2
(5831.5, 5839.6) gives 28.1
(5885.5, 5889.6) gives 27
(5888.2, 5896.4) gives 25.4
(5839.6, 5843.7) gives 29.8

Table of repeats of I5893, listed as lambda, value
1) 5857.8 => 25.6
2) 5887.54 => 25.1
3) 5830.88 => 26.5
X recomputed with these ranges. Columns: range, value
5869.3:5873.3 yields 27.8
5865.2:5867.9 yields 25.8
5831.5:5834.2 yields 26.9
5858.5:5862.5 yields 26.2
